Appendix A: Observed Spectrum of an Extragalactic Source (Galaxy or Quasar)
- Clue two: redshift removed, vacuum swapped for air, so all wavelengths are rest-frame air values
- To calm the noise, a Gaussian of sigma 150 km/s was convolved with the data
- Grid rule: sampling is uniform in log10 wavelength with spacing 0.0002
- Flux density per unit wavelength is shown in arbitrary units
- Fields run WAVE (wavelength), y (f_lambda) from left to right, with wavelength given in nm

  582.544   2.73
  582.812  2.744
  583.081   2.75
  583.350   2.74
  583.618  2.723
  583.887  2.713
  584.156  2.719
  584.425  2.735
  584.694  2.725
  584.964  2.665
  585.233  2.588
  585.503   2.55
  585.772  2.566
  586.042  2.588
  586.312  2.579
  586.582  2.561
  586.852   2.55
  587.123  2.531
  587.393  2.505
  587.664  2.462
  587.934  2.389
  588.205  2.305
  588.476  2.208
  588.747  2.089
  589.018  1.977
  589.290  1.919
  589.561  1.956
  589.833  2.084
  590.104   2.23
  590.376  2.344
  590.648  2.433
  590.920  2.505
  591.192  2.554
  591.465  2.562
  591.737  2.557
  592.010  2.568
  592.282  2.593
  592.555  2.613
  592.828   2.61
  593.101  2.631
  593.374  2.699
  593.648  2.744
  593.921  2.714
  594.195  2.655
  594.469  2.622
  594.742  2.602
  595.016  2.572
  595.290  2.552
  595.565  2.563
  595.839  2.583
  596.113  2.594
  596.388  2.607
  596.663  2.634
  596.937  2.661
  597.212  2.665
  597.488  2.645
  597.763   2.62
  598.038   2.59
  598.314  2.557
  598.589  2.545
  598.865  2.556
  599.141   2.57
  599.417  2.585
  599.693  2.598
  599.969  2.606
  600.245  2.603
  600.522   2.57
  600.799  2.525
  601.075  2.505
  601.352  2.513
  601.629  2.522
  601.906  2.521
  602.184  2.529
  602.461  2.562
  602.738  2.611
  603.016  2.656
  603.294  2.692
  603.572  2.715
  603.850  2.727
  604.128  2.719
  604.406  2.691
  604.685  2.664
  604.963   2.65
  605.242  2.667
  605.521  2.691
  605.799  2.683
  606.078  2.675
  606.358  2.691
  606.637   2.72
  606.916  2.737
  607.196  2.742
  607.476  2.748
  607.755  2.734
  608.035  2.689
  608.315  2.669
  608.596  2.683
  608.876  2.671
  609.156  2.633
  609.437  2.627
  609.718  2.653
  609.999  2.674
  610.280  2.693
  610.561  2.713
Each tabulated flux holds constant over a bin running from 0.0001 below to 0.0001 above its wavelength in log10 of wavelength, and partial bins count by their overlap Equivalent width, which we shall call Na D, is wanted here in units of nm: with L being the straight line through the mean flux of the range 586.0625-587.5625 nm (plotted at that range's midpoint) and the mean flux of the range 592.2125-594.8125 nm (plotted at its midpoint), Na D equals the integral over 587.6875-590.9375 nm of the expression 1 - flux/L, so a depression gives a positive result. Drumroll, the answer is 0.48 nm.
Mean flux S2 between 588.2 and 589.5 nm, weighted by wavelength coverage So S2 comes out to 2.07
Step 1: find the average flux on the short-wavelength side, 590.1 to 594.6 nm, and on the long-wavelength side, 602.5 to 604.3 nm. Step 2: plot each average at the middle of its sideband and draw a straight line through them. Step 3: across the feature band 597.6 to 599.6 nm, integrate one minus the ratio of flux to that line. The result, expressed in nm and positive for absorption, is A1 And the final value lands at 0.04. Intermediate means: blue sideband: 2.58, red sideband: 2.68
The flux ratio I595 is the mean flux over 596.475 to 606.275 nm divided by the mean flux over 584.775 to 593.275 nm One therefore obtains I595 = 1.08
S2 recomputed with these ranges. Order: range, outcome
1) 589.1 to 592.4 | 2.35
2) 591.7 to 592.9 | 2.59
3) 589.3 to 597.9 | 2.54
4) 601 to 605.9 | 2.63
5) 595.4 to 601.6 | 2.58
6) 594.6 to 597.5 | 2.61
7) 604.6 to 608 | 2.7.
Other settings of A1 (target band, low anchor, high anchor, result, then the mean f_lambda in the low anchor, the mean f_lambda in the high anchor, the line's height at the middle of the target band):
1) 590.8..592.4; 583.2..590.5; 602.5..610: -0.03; 2.44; 2.68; 2.5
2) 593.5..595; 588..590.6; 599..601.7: -0.21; 2.14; 2.56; 2.33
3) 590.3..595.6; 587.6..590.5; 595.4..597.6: -0.41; 2.17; 2.62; 2.4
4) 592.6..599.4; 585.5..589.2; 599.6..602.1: -0.32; 2.41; 2.55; 2.5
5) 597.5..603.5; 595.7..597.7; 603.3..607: 0.18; 2.63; 2.69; 2.66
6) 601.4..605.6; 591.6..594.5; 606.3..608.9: 0.08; 2.64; 2.71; 2.69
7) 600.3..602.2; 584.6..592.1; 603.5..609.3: 0.06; 2.41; 2.7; 2.61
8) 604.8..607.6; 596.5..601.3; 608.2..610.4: -0.06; 2.59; 2.66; 2.64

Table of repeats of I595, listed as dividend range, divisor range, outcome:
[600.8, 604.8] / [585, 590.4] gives 1.11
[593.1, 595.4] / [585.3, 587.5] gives 1.04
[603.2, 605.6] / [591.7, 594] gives 1.02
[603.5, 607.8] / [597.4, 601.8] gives 1.05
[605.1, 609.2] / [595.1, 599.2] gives 1.04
